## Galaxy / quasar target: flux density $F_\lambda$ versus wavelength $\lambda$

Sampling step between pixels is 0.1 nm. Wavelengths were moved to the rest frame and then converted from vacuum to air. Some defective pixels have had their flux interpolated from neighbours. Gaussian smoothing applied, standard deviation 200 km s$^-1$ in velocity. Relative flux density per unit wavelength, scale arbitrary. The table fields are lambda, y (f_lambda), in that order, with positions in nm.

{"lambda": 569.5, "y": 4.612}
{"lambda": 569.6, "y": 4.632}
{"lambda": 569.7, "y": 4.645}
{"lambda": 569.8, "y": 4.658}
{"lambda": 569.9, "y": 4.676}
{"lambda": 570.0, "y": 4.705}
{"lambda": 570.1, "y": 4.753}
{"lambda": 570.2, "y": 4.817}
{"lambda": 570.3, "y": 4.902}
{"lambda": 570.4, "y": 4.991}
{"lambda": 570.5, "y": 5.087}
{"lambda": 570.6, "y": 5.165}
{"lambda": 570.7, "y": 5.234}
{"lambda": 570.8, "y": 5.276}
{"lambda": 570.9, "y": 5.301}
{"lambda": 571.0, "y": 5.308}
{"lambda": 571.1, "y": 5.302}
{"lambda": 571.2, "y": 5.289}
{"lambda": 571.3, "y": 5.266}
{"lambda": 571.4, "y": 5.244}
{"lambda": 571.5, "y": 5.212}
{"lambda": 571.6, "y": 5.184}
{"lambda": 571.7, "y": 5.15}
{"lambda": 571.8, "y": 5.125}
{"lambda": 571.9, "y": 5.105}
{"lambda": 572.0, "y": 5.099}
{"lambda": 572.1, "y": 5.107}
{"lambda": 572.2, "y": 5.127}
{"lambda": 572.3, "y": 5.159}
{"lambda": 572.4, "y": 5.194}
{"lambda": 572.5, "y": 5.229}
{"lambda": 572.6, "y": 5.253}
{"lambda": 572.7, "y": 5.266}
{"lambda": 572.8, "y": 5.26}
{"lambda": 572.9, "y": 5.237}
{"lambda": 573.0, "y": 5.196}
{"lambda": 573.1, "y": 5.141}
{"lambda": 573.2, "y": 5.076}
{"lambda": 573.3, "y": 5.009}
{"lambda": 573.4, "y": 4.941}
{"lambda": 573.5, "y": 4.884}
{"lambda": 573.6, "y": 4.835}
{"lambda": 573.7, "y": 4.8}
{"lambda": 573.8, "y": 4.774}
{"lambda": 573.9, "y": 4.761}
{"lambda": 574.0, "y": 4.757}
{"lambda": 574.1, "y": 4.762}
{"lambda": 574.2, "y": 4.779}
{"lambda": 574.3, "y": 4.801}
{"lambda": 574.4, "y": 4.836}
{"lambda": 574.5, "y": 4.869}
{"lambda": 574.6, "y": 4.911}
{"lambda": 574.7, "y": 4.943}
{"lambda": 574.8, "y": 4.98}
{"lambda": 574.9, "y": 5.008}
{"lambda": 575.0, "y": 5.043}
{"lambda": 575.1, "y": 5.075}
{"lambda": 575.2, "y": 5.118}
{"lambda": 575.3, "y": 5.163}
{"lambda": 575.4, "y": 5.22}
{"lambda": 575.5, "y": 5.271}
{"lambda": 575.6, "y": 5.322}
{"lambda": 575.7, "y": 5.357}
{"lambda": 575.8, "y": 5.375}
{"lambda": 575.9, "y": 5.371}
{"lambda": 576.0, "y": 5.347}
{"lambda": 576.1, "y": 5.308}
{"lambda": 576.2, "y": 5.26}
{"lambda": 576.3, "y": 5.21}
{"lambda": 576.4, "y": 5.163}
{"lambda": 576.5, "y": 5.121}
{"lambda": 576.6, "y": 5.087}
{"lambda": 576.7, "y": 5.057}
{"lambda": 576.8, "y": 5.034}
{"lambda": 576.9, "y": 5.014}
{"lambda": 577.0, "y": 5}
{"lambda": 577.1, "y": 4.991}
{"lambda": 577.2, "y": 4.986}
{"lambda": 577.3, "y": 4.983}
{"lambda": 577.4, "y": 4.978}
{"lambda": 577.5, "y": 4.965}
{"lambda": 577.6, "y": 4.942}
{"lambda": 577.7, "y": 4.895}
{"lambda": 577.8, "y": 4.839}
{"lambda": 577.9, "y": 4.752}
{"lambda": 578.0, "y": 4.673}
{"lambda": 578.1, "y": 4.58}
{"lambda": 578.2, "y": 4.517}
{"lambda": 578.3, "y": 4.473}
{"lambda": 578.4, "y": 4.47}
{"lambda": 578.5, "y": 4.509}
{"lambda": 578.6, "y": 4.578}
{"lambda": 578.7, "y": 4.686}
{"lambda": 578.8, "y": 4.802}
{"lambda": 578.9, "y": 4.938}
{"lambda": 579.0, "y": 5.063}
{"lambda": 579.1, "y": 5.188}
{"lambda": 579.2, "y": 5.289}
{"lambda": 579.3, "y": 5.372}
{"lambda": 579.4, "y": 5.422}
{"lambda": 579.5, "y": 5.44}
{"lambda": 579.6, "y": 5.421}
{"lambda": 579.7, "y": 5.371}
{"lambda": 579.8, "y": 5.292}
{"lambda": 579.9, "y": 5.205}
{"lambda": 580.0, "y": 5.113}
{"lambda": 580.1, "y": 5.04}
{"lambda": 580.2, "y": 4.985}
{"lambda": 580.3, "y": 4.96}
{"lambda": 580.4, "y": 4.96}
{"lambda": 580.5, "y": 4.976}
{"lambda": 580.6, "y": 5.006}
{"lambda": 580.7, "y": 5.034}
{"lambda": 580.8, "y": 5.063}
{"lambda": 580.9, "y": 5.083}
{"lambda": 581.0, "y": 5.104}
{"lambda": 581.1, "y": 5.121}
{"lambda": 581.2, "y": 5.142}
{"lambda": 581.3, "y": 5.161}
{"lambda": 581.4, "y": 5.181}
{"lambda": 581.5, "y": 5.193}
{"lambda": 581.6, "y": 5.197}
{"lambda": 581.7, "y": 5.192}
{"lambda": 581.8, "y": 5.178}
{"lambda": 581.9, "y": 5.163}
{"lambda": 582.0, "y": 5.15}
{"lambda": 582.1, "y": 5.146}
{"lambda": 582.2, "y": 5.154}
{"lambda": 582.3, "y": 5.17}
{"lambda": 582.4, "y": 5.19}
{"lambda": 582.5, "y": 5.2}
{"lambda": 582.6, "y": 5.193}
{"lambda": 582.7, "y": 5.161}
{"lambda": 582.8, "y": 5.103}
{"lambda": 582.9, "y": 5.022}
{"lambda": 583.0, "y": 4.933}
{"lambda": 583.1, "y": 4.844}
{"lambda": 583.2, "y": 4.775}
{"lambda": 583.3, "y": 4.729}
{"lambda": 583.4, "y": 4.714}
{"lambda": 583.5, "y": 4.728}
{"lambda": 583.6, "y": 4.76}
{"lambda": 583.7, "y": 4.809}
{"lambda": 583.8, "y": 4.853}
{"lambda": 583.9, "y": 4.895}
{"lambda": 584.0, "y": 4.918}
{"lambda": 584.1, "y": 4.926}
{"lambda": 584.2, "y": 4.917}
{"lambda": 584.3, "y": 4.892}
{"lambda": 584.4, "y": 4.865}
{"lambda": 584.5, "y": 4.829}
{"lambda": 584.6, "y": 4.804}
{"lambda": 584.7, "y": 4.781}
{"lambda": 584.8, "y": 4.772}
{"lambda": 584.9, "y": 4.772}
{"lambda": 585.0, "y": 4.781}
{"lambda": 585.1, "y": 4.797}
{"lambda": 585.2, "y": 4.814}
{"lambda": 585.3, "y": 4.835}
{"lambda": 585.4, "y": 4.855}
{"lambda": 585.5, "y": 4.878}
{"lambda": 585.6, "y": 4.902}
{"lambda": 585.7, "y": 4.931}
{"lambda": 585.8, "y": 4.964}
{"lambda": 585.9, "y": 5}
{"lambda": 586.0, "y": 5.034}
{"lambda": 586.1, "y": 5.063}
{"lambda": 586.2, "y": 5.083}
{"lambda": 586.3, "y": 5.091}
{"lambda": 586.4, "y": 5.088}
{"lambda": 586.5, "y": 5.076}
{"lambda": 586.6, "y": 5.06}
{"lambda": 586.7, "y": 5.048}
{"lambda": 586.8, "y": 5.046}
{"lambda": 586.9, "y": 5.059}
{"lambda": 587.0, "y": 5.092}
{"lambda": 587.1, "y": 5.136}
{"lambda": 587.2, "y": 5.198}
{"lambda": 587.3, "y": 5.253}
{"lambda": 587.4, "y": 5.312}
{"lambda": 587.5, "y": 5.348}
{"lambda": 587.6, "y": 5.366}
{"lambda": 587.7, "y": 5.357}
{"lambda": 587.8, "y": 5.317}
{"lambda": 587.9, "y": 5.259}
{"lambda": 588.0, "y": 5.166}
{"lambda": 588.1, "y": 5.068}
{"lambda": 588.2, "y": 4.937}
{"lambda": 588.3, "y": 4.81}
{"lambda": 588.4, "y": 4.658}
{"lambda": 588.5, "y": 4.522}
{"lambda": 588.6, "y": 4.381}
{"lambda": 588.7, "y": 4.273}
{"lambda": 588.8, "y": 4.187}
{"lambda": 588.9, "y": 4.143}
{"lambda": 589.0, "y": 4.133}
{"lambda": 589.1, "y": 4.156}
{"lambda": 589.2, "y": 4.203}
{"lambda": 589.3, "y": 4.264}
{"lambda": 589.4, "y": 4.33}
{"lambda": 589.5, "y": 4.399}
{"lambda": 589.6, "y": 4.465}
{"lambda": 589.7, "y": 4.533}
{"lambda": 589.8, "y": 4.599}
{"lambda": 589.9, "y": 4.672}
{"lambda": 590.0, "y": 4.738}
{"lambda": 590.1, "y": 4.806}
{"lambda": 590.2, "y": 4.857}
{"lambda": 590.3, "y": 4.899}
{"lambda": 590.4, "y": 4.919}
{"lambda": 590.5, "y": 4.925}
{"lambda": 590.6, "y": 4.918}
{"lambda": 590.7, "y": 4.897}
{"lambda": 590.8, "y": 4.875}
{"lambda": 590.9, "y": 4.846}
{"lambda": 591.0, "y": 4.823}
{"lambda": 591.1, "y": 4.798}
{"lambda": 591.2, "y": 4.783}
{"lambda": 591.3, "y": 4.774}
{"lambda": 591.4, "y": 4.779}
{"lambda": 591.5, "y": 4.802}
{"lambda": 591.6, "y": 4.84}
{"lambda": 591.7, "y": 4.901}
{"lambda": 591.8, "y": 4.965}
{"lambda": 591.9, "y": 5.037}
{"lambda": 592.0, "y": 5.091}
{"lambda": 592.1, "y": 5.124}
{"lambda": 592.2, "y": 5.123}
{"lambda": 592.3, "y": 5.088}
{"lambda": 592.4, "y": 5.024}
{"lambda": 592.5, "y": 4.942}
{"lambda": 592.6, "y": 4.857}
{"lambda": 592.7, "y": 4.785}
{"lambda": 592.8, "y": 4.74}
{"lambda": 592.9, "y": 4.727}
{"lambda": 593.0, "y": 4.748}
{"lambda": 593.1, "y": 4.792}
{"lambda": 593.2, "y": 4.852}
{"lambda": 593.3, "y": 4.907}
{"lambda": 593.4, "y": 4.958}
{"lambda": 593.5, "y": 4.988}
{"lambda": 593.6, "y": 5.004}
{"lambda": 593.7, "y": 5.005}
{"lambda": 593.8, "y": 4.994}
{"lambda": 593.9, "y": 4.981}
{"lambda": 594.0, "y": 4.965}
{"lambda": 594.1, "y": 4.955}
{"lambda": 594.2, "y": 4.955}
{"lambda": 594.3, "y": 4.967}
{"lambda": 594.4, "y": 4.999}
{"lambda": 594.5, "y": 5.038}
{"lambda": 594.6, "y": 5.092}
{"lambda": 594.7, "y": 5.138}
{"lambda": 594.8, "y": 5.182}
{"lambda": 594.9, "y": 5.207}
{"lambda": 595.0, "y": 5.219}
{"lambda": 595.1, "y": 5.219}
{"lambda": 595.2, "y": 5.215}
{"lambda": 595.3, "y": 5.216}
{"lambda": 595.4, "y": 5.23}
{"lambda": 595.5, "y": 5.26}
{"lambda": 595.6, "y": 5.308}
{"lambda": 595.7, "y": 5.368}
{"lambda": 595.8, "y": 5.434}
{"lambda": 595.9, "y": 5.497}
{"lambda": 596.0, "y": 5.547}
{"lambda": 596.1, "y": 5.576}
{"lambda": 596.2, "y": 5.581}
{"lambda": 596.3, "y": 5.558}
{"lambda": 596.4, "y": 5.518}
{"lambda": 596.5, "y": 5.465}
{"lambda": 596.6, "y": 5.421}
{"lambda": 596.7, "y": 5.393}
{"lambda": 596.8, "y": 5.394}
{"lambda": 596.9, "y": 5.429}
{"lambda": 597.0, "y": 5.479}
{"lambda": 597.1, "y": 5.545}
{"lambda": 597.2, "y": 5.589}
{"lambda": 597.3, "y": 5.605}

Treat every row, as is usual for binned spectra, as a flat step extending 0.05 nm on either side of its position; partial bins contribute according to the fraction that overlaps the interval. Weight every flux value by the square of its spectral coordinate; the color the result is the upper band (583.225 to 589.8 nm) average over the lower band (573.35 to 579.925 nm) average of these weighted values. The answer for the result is 1.0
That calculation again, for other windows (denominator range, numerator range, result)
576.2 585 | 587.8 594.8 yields 1.00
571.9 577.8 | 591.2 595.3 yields 1.05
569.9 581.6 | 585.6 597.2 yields 1.04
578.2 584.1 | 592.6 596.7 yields 1.07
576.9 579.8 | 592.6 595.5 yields 1.07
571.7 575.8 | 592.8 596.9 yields 1.10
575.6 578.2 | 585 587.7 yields 1.03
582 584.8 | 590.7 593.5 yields 1.02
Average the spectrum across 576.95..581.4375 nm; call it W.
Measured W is 4.99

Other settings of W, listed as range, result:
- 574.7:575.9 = 5.17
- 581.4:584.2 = 5.01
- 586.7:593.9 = 4.84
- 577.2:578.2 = 4.84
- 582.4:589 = 4.92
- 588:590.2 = 4.51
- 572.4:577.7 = 5.06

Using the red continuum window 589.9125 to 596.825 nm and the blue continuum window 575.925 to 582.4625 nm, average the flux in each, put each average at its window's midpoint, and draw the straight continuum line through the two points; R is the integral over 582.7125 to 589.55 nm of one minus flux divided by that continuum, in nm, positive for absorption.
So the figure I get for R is 0.257 nm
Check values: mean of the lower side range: 5.05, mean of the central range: 4.86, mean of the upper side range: 5.05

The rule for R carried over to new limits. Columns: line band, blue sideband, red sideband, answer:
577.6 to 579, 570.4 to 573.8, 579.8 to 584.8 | 0.10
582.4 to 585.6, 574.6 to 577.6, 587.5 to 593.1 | 0.03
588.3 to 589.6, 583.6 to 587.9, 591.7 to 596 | 0.18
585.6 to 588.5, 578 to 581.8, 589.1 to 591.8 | -0.17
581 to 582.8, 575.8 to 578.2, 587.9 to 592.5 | -0.09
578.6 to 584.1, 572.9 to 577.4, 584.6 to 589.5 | -0.13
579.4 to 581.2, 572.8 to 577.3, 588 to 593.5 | -0.07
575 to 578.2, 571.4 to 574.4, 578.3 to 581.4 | -0.01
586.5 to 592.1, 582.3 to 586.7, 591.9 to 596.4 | 0.21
